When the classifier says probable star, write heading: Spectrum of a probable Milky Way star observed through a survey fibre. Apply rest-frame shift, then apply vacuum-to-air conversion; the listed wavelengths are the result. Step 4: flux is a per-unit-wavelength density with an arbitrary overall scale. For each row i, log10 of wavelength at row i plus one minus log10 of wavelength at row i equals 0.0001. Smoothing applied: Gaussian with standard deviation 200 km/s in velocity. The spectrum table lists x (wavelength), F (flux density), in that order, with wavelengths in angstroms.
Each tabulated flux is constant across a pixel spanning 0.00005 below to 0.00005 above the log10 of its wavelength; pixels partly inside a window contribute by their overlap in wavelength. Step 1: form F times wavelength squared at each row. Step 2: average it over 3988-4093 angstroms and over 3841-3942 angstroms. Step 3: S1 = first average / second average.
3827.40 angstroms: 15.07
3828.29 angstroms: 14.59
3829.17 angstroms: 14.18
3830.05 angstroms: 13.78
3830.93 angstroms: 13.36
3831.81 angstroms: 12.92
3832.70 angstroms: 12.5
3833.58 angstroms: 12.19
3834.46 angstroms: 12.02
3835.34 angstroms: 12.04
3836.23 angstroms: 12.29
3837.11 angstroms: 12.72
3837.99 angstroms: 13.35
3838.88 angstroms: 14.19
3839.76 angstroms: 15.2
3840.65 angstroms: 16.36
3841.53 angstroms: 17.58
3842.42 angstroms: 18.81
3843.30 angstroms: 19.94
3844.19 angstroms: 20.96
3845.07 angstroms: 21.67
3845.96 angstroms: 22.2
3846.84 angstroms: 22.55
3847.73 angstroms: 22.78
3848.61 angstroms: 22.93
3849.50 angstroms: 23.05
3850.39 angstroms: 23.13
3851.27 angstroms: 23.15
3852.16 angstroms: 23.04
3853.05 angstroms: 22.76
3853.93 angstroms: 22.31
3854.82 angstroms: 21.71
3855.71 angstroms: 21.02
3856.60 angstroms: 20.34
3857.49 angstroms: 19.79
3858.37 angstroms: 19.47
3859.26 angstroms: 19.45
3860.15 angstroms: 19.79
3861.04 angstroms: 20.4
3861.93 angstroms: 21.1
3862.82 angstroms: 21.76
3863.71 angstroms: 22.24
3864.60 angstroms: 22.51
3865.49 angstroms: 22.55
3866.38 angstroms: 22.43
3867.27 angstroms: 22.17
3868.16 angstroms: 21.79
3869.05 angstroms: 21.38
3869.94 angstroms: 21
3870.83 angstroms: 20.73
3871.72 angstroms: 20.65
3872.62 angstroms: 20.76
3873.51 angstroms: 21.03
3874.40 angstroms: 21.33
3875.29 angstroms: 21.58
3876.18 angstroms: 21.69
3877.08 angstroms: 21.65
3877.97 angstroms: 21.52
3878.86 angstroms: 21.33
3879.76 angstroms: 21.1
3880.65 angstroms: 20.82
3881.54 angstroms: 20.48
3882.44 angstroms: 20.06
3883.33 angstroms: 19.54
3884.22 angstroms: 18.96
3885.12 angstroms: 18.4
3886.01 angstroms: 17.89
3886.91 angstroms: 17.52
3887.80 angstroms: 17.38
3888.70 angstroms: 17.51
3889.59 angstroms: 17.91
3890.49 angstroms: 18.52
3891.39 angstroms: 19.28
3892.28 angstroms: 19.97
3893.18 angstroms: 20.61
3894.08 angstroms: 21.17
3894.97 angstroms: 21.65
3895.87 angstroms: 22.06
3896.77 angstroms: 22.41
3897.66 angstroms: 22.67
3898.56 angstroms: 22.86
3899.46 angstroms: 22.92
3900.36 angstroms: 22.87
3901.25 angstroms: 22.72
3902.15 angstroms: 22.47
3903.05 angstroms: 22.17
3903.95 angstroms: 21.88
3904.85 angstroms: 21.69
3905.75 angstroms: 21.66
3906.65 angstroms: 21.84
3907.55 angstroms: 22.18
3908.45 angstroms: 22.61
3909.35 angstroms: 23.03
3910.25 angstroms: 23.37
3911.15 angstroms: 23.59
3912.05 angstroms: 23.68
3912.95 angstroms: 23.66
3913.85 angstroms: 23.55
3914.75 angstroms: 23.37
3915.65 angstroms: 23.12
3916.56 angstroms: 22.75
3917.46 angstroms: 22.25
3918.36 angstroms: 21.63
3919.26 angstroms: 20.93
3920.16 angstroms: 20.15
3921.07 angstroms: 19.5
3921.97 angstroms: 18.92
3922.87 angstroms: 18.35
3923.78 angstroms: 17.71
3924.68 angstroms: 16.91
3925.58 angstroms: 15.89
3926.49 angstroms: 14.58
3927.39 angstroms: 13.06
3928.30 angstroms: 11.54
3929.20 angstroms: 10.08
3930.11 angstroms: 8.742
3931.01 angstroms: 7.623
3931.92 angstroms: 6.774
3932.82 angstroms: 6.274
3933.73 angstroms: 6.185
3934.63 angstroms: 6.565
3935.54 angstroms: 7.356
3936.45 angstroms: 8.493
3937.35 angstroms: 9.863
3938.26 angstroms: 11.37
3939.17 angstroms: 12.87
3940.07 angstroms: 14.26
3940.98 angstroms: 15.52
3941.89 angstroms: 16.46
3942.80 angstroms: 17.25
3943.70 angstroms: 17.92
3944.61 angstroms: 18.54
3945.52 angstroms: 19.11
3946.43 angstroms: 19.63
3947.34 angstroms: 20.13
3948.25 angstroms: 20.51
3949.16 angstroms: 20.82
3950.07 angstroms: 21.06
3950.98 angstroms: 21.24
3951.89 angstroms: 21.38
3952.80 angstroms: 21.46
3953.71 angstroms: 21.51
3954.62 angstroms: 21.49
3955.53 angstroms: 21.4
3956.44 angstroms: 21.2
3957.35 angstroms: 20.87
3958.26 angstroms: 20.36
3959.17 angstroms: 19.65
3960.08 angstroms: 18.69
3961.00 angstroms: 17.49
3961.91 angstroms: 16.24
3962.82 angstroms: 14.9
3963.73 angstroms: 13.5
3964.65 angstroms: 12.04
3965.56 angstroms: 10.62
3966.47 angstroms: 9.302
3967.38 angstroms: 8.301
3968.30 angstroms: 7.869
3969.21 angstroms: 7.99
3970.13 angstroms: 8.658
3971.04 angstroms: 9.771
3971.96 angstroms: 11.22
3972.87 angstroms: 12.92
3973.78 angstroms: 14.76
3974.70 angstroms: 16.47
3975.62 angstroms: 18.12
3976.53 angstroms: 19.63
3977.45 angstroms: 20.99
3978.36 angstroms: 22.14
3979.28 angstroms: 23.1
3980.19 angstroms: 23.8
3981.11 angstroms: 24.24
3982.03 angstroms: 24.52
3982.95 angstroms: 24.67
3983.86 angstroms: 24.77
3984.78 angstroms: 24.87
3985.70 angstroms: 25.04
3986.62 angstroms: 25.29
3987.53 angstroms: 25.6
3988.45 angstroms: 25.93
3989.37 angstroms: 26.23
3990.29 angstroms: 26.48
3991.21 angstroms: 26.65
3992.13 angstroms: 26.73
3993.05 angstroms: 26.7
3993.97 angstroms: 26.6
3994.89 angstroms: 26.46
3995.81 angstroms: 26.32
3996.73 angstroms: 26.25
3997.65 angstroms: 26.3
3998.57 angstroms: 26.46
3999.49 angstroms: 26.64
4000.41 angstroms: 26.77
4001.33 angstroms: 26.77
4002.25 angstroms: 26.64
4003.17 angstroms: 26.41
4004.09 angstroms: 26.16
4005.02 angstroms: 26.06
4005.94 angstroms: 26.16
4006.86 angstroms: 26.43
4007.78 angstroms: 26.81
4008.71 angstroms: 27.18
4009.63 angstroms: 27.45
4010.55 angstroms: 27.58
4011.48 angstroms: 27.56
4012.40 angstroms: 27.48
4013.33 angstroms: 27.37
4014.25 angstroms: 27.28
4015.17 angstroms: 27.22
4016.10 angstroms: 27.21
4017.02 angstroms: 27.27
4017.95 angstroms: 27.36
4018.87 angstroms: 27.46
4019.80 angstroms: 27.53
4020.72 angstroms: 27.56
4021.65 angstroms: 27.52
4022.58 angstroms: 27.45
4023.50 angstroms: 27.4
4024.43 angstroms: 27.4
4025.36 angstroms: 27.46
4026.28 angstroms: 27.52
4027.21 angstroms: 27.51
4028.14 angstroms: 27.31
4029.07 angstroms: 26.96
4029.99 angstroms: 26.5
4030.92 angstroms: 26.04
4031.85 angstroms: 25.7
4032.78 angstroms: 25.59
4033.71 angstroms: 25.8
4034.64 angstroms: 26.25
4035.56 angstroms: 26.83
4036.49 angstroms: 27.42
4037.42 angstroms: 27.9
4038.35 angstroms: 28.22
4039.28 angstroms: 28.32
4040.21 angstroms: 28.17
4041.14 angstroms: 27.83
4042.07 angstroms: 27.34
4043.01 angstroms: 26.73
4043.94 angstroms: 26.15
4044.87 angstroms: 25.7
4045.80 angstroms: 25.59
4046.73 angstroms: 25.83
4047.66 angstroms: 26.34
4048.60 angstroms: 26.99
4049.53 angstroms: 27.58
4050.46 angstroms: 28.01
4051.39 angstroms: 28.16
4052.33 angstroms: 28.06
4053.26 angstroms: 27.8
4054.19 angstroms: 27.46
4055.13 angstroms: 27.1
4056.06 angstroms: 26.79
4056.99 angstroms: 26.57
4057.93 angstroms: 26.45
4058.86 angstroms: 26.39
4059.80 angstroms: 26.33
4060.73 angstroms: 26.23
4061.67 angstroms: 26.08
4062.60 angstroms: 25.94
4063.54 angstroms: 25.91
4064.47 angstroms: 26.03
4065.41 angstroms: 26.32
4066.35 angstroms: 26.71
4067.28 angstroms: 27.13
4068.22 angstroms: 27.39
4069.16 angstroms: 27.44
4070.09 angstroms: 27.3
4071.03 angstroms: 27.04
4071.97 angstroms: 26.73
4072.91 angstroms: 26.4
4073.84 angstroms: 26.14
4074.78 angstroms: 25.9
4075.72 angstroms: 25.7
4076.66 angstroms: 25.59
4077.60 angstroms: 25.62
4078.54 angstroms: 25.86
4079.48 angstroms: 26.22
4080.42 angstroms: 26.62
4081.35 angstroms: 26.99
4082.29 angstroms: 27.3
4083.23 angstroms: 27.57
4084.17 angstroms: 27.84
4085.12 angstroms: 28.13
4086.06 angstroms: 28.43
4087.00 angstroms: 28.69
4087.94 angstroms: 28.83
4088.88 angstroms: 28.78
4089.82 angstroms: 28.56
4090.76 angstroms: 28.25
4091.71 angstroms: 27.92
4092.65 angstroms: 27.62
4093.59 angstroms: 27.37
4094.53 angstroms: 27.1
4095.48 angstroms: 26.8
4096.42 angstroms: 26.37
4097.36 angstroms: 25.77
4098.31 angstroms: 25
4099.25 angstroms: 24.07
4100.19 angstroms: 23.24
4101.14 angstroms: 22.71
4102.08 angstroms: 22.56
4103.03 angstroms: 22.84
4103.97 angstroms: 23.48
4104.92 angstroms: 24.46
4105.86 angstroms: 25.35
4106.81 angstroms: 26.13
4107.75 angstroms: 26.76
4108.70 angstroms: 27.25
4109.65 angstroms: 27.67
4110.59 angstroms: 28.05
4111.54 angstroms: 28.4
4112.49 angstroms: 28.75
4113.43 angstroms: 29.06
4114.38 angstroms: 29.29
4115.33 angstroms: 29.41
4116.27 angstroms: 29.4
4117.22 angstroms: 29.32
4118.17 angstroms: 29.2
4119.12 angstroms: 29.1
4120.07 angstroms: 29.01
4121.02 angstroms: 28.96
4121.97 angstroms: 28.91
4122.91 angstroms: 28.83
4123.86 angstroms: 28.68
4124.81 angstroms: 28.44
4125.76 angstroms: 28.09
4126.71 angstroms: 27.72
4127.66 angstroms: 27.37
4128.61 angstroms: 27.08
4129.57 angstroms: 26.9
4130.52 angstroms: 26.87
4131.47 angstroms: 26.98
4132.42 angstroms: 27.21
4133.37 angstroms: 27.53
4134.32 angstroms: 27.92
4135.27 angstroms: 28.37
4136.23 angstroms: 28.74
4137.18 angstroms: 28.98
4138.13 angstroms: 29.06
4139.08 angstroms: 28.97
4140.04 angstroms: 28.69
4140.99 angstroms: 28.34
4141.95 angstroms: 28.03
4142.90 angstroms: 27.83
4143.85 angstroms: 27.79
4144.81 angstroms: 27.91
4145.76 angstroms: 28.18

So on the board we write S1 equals 1.50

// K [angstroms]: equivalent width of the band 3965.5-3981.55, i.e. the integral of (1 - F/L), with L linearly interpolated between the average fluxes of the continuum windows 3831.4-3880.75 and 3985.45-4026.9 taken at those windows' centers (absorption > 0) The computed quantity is 6.5 angstroms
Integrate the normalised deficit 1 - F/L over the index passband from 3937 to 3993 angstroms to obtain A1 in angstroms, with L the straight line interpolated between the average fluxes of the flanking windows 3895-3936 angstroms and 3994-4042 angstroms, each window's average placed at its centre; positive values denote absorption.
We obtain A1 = 10.0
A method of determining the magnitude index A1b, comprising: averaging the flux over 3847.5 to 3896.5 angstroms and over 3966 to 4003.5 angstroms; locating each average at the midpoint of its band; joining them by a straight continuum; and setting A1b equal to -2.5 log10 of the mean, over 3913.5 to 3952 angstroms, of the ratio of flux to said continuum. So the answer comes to 0.31 mag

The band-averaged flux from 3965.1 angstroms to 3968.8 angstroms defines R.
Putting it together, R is 9.03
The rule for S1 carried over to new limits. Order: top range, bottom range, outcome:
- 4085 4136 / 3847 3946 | 1.58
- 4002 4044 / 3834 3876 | 1.47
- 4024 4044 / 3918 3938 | 2.20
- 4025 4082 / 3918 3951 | 1.91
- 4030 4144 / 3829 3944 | 1.60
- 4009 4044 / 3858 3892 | 1.44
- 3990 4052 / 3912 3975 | 1.76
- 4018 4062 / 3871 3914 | 1.38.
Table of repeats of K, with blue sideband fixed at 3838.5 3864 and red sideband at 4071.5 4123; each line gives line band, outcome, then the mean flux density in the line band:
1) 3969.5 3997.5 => 2.32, 22.1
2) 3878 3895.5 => 1.67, 19.5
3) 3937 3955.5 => 3.92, 18.2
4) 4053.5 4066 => -0.20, 26.5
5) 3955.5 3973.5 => 7.32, 14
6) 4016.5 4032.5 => -1.28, 27.2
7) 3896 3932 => 3.90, 19.8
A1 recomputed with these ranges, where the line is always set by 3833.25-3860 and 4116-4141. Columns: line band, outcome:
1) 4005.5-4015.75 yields -1.1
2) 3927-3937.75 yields 6.6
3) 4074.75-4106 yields 0.9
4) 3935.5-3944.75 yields 3.5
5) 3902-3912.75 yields -0.8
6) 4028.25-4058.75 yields -1.7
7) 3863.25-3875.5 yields -1.1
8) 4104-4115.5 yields 0.1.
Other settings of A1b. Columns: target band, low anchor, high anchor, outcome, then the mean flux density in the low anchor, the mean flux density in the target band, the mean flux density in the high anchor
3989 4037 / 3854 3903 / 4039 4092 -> -0.07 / 20.8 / 26.9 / 27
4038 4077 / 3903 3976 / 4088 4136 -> -0.12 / 16.7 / 26.8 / 27.2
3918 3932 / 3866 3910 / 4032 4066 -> 0.41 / 21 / 15.3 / 26.8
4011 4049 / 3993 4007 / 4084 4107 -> -0.03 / 26.4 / 27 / 26.2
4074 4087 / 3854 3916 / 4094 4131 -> -0.02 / 21.2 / 26.8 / 27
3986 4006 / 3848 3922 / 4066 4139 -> -0.09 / 21.4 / 26.3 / 27.2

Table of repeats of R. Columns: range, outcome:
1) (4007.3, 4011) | 27.3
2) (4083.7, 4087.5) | 28.2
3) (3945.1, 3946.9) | 19.4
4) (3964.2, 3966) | 11.4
